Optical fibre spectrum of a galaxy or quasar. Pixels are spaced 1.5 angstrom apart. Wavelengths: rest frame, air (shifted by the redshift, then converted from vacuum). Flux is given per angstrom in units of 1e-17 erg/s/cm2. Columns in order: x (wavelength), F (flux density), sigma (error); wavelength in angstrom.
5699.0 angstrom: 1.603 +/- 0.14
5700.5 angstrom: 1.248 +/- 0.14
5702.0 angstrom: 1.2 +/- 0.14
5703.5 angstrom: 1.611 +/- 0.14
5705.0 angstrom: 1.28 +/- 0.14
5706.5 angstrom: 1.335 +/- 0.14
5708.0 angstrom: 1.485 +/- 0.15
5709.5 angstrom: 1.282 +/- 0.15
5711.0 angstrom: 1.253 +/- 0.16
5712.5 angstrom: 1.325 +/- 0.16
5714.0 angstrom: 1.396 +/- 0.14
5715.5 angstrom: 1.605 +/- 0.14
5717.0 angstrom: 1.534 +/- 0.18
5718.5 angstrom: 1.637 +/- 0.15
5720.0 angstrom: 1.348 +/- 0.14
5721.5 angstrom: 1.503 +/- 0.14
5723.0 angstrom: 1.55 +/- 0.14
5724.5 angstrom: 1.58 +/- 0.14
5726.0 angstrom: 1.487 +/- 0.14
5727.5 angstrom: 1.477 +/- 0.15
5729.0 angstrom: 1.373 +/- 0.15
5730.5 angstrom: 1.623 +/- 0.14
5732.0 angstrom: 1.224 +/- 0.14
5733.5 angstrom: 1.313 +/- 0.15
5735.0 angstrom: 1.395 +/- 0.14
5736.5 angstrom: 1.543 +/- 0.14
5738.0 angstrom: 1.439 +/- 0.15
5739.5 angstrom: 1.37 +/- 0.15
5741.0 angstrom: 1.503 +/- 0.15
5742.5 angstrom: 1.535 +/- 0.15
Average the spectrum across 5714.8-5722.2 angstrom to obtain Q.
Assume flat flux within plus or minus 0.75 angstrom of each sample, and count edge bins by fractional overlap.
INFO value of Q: 1.53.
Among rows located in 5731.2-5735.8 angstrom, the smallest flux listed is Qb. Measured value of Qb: 1.224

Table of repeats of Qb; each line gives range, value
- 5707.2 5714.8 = 1.253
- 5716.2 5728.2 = 1.348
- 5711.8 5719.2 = 1.325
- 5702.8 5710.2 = 1.28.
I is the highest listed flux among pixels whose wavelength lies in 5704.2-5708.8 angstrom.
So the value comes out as 1.485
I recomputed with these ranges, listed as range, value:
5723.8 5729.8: 1.58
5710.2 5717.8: 1.605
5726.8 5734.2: 1.623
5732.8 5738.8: 1.543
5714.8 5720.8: 1.637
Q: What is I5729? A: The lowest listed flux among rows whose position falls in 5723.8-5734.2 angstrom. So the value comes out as 1.224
